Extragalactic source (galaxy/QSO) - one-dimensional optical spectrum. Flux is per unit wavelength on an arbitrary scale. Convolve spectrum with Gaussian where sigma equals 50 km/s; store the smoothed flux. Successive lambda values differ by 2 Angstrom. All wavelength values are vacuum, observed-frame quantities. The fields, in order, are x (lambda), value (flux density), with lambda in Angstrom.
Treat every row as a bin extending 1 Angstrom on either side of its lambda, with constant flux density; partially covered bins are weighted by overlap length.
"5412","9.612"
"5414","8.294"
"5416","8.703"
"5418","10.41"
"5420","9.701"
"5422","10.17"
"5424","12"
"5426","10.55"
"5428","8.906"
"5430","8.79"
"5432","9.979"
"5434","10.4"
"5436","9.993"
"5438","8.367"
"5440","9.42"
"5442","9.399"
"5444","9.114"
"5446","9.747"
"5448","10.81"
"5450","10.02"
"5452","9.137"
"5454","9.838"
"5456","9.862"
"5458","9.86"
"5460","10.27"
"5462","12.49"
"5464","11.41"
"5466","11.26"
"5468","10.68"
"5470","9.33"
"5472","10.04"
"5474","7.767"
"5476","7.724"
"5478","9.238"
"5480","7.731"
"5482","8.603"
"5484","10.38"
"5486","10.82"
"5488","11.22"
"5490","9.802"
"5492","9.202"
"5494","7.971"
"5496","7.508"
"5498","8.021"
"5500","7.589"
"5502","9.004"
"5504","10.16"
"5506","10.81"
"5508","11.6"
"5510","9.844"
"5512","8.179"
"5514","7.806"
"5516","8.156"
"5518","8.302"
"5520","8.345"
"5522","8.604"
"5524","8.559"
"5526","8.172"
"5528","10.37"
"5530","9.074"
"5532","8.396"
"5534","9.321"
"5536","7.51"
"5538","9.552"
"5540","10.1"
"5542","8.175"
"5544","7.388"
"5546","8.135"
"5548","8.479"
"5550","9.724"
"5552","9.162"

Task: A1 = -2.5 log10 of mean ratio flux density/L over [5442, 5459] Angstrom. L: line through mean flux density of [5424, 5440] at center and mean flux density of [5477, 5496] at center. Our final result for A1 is -0.02 mag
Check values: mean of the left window 9.71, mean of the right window 9.34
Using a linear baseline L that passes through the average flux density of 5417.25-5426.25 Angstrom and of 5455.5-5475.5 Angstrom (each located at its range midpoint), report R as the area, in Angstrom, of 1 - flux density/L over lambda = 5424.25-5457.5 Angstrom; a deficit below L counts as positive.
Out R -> 2.3 Angstrom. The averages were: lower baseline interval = 10.6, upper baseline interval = 10.2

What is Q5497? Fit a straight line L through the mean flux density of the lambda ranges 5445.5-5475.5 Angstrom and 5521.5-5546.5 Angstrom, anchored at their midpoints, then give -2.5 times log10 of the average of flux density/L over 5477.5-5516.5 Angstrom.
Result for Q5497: 0.03 mag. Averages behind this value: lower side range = 10.1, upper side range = 8.73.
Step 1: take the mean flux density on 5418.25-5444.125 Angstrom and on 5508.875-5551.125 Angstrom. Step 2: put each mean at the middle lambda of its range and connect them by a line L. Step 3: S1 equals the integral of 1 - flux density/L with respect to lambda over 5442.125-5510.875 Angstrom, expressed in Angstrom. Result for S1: -2.84 Angstrom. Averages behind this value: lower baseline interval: 9.79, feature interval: 9.67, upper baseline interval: 8.69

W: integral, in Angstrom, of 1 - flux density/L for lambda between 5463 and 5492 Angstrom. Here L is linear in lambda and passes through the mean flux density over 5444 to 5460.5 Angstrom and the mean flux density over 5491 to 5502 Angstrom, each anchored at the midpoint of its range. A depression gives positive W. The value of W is -2.7 Angstrom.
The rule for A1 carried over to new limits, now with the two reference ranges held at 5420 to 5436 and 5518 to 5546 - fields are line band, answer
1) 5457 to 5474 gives -0.10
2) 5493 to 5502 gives 0.16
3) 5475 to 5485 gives 0.08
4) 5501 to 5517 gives -0.05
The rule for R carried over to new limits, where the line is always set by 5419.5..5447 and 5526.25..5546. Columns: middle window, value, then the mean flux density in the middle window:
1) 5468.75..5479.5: 0.7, 8.81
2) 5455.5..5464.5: -1.2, 10.8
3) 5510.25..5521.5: 0.9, 8.29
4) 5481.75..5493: -1.0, 10.1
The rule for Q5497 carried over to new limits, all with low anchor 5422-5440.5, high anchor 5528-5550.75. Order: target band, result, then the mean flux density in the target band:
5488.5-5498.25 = 0.07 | 8.68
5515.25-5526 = 0.07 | 8.38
